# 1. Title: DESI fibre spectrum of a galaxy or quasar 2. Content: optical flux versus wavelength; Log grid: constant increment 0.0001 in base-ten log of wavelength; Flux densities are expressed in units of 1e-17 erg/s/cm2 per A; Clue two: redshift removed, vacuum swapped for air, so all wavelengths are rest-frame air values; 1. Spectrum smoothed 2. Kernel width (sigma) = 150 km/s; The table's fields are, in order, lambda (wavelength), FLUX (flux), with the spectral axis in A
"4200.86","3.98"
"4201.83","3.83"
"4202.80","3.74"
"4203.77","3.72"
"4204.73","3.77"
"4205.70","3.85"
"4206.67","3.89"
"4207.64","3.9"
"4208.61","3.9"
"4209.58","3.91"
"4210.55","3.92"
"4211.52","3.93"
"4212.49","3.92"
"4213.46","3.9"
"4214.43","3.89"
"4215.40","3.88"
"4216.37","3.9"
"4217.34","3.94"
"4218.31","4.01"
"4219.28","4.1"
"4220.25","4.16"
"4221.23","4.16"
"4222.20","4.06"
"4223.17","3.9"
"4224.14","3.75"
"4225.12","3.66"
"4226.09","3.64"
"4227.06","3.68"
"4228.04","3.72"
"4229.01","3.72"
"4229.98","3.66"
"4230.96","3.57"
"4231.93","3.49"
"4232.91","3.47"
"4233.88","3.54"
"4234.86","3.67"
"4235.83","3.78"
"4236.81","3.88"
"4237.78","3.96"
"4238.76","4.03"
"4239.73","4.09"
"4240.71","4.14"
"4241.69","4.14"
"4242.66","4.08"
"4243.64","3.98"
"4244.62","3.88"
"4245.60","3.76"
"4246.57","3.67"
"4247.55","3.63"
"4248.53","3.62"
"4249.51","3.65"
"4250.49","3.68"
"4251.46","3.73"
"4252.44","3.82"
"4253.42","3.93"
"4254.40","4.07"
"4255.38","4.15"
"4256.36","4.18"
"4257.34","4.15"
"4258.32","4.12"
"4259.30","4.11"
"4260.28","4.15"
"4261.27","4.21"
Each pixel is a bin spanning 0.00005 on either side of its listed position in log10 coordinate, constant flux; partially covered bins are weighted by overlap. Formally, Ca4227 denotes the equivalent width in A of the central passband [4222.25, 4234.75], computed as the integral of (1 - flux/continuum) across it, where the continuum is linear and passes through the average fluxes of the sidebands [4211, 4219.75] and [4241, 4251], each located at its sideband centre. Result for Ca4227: 0.7 A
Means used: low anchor 3.94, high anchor 3.82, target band 3.66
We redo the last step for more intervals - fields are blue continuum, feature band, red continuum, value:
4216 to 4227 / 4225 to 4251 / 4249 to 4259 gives 1.11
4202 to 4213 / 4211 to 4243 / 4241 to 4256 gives -0.02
